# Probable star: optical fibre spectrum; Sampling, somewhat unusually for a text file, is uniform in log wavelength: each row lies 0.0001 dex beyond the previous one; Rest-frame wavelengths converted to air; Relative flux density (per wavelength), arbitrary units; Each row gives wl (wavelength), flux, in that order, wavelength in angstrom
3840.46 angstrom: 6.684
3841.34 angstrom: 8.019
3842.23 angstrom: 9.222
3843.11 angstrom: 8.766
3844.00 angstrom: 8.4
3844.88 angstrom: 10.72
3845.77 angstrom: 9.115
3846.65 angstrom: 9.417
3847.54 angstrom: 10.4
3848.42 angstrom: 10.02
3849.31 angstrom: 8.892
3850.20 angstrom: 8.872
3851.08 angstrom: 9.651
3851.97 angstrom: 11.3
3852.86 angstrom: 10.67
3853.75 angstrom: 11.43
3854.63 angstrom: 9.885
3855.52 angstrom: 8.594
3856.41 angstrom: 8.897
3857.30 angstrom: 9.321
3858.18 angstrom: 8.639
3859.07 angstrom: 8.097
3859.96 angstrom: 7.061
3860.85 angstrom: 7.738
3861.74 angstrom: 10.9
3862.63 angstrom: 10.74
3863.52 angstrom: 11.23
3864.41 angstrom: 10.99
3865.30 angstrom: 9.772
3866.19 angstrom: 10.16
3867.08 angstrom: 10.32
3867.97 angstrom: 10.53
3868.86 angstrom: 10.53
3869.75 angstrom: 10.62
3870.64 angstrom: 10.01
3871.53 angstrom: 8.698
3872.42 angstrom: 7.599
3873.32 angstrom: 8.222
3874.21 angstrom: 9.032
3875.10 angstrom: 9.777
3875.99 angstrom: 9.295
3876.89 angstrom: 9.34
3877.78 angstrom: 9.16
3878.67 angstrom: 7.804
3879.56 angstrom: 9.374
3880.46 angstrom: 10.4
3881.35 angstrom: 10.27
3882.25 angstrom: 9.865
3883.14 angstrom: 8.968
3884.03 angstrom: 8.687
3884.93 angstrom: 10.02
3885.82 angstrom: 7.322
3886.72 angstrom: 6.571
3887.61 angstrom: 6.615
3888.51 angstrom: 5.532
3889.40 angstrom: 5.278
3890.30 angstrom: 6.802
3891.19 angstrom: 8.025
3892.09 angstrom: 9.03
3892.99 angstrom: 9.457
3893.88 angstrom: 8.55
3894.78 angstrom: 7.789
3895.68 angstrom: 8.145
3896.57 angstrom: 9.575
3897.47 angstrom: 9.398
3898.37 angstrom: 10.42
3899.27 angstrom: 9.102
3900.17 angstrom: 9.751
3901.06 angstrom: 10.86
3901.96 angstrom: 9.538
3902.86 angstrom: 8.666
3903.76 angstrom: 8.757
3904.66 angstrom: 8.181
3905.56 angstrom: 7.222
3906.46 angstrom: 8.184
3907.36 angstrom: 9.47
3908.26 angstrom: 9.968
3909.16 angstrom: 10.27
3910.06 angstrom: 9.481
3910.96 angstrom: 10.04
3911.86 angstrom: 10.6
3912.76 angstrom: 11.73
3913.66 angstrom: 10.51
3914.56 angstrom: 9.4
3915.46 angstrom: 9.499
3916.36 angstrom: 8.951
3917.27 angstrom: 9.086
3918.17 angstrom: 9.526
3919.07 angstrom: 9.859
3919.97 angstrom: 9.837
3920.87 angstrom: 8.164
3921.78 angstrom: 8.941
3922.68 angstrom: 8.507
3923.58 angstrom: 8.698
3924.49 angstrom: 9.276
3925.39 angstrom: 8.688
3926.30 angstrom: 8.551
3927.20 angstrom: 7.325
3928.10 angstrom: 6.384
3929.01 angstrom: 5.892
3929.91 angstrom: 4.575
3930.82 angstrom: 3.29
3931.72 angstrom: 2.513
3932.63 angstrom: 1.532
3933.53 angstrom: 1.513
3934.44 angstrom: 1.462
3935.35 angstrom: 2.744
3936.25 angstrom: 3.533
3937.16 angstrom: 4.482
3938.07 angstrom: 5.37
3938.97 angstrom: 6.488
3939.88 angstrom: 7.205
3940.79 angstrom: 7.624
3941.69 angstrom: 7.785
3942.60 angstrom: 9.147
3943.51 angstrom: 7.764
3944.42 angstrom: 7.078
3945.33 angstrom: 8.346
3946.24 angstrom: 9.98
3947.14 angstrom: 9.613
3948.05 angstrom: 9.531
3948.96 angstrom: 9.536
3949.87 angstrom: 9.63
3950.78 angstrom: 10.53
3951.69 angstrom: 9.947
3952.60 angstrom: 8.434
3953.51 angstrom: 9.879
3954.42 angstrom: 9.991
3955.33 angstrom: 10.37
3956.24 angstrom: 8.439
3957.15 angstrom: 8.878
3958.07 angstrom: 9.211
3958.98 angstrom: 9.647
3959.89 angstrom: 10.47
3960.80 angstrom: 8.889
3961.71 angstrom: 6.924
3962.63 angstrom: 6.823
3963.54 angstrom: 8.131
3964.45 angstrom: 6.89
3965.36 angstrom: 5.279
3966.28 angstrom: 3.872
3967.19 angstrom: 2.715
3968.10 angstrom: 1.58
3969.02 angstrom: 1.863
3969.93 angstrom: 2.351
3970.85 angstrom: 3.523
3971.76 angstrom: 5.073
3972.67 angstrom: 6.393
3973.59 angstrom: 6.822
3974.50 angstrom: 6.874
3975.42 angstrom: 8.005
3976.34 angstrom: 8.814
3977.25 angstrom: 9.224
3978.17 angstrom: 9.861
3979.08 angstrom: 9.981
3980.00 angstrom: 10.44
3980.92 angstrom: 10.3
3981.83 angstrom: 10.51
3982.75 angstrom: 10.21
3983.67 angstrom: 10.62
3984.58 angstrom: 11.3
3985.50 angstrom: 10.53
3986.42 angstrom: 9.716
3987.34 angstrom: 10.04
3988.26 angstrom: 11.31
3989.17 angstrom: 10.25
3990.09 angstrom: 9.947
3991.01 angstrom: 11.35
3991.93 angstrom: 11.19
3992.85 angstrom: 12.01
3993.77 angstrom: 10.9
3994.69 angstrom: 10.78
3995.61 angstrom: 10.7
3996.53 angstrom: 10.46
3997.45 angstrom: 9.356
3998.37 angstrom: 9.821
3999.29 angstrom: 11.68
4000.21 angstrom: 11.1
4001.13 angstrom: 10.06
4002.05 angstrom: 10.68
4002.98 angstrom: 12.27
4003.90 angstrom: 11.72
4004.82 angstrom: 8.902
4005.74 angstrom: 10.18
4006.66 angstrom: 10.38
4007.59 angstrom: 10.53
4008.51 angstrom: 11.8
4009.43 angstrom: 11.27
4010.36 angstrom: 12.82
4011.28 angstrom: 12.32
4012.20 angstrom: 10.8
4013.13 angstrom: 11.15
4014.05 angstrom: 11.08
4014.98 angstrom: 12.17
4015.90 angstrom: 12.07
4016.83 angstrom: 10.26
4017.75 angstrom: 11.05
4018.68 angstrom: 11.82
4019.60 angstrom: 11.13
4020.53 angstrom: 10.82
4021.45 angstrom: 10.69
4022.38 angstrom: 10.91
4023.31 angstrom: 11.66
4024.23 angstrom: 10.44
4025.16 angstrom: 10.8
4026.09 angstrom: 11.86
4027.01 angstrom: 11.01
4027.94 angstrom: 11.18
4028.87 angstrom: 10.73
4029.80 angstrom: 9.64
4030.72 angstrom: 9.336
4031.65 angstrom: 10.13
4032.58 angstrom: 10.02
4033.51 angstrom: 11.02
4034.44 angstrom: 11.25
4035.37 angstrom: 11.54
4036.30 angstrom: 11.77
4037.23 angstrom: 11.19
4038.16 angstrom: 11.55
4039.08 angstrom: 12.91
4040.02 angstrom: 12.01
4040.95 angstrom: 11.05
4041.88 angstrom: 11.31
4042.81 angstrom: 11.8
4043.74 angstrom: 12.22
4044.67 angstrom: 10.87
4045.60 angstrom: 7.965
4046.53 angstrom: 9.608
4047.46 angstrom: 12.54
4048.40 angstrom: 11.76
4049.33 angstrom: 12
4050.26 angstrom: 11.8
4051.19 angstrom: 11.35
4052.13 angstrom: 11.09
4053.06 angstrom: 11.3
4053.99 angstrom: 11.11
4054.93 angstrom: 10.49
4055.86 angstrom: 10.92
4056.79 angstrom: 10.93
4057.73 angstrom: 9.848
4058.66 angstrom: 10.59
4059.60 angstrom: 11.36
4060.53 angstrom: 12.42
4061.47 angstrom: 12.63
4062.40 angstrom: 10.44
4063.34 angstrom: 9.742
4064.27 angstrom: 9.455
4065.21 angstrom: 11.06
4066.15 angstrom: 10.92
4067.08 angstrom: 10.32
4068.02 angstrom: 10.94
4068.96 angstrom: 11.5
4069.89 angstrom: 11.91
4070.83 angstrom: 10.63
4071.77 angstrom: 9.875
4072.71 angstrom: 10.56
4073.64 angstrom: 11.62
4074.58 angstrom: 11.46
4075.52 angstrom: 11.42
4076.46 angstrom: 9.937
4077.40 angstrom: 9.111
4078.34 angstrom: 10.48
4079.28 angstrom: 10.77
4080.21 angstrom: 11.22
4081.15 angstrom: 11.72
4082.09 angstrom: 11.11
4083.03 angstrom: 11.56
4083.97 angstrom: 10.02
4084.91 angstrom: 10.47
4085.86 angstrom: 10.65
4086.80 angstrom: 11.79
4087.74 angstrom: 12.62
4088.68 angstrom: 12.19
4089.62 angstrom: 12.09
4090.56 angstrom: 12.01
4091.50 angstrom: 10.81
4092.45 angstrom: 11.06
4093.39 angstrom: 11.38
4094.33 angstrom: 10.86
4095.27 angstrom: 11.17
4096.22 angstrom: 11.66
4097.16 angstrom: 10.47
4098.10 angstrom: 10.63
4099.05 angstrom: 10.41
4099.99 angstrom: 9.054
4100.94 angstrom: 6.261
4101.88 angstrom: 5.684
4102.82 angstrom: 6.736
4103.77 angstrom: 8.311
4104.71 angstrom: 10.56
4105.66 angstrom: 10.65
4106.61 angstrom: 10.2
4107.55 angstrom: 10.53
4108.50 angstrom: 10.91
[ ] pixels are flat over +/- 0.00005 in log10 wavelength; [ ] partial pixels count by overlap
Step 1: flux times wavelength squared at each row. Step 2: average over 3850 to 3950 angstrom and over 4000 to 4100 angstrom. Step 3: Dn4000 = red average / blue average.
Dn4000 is 1.41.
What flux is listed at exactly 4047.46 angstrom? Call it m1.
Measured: 12.54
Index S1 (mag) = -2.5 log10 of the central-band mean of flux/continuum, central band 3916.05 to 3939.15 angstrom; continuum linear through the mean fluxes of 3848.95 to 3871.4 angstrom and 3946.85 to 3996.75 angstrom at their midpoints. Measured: 0.40 mag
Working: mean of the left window 9.78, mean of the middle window 6.33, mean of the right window 8.65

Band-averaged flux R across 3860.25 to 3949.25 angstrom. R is 8.36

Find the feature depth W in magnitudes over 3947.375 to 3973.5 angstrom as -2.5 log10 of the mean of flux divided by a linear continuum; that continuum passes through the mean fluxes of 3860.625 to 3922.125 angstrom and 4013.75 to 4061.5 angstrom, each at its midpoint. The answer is 0.35 mag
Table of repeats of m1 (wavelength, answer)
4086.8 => 11.79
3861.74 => 10.9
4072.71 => 10.56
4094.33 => 10.86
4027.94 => 11.18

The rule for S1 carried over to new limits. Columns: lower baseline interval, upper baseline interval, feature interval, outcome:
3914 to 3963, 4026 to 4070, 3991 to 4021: -0.13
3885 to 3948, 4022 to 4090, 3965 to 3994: 0.14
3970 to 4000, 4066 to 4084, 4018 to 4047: -0.07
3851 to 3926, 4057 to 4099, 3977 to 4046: -0.05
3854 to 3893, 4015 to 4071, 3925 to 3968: 0.37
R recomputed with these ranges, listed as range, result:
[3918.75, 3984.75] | 7.38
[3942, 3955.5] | 9.28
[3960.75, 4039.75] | 9.78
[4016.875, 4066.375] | 11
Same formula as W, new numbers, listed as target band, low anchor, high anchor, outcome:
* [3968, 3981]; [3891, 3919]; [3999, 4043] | 0.47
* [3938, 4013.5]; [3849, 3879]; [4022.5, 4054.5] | 0.17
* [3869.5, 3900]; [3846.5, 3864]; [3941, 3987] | 0.07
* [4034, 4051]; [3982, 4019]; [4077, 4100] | -0.04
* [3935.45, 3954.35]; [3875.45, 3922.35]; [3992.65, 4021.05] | 0.22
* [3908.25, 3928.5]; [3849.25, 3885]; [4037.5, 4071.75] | 0.08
